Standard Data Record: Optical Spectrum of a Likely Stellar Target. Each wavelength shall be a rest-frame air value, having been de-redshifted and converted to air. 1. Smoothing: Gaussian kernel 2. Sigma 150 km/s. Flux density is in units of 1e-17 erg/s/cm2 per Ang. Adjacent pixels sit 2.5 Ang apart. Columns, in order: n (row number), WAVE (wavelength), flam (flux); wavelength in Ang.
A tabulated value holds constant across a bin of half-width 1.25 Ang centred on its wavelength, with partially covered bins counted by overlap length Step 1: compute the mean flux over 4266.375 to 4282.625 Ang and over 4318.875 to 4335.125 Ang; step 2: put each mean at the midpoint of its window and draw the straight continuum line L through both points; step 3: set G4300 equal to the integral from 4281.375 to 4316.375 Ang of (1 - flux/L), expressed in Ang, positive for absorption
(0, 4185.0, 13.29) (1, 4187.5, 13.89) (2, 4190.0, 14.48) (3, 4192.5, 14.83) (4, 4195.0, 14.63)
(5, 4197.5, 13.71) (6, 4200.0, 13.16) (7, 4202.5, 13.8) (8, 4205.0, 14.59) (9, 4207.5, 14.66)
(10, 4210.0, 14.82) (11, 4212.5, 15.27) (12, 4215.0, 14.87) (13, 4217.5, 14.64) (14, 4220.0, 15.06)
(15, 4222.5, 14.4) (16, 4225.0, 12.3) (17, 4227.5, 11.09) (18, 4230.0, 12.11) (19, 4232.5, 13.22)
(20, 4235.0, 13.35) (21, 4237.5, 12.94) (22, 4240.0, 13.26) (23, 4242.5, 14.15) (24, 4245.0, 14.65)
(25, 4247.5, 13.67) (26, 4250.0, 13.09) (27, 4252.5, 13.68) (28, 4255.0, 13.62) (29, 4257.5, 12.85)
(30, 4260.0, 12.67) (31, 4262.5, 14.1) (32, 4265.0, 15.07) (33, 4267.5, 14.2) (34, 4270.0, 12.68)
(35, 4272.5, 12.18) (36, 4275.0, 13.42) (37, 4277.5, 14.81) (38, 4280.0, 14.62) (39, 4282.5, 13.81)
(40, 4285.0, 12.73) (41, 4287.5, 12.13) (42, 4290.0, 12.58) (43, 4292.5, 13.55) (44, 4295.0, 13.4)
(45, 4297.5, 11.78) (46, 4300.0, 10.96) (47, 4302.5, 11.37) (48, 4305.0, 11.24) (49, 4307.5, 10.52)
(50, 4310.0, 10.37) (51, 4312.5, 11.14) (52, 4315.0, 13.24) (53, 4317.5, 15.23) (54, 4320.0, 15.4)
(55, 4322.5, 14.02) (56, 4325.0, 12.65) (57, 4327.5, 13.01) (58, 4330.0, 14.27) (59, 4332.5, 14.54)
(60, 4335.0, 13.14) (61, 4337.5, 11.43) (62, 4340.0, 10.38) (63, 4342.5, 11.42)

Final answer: 4.3 Ang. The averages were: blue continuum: 13.7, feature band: 12.1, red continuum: 13.9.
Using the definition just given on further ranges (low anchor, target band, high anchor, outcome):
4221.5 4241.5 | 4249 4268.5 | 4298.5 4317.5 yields -2.04 Ang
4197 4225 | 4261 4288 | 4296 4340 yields -0.72 Ang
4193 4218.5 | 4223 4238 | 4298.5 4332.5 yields 1.55 Ang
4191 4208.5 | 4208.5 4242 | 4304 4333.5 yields 0.67 Ang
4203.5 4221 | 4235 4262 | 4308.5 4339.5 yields 1.51 Ang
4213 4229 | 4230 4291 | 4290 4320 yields -1.93 Ang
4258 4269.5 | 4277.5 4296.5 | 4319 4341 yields 0.40 Ang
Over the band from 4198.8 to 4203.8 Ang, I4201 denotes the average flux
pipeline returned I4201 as 13.5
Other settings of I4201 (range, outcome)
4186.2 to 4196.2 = 14.5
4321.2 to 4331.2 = 13.5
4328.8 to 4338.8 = 13.3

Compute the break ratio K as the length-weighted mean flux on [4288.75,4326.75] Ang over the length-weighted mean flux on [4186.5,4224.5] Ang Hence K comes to 0.87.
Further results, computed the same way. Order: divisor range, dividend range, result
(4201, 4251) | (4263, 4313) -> 0.92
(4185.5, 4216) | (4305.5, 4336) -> 0.91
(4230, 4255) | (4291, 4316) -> 0.87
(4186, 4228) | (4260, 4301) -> 0.93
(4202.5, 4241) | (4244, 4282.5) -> 0.99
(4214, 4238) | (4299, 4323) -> 0.92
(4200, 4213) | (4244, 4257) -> 0.95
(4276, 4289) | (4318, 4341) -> 0.98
